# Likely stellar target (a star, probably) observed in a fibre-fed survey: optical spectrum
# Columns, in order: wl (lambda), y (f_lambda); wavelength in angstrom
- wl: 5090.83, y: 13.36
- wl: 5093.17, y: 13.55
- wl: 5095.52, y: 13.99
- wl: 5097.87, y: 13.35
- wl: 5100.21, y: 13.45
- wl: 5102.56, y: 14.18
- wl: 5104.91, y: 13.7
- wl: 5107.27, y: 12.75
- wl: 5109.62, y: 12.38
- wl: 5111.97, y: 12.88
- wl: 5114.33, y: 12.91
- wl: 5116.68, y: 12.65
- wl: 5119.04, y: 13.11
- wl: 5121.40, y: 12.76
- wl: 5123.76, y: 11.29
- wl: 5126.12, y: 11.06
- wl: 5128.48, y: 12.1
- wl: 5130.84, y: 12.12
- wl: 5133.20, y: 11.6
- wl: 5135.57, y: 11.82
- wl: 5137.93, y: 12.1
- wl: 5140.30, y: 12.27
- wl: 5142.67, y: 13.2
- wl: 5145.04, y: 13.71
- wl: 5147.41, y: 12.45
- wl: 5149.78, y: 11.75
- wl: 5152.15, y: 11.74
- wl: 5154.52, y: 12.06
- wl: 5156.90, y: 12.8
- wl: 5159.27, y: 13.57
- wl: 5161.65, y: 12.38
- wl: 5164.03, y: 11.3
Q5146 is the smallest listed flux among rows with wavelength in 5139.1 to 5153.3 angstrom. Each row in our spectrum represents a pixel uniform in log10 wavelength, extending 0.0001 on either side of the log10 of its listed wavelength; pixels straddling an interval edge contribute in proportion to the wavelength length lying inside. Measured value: 11.74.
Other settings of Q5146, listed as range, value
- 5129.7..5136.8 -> 11.6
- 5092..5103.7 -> 13.35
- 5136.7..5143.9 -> 12.1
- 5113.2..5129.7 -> 11.06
